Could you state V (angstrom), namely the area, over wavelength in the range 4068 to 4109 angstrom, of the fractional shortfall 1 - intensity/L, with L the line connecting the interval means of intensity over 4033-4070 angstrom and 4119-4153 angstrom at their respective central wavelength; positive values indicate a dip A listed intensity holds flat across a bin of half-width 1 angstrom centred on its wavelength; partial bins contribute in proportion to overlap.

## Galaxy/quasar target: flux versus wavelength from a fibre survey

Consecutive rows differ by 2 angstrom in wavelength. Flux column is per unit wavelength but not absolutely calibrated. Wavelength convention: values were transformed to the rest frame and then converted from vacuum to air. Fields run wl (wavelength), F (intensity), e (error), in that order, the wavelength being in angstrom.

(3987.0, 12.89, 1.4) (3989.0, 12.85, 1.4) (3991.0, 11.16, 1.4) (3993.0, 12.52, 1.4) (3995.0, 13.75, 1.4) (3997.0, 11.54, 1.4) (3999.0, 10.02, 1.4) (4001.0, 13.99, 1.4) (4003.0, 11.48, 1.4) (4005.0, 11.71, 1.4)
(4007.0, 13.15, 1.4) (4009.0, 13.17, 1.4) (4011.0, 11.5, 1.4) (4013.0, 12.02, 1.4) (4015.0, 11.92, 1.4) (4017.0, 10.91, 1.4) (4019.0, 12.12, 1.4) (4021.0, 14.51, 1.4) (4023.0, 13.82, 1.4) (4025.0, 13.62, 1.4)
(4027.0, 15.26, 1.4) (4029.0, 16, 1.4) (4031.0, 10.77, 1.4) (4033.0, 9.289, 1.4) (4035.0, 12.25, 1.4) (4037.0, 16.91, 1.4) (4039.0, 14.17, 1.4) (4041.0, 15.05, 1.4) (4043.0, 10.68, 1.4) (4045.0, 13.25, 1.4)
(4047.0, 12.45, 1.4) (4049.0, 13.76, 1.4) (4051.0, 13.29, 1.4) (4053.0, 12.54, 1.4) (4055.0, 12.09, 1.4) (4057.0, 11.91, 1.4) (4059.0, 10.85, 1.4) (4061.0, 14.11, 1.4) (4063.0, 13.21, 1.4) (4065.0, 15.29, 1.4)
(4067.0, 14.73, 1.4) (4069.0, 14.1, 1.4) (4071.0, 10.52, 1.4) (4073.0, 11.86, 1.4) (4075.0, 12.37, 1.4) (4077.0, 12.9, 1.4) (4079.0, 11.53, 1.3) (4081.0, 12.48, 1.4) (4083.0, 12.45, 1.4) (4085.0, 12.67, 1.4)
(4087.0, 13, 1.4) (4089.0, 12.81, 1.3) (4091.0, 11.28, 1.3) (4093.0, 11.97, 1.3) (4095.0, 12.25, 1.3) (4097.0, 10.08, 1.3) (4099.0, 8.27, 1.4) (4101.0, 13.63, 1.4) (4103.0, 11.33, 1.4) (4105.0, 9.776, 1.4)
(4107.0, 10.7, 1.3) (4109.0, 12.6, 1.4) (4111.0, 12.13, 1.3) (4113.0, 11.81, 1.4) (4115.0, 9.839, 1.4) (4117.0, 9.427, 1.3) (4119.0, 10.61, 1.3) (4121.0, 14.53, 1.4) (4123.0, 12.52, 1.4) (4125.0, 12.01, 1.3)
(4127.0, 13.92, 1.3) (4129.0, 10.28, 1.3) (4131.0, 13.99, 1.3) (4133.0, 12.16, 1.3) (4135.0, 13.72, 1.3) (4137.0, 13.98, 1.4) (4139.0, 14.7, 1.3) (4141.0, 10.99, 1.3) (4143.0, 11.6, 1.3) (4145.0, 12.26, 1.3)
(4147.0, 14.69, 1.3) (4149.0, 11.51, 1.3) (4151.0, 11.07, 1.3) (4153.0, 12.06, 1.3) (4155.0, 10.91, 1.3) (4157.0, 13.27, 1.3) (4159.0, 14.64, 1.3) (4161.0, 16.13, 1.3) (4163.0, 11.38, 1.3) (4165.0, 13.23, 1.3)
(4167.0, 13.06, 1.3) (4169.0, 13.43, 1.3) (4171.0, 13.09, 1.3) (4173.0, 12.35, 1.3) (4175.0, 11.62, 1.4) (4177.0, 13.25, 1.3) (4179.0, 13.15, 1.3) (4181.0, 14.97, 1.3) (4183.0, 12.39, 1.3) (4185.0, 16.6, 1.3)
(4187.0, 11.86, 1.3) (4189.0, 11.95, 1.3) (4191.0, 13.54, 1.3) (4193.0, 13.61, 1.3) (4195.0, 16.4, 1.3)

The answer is 3.73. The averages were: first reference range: 13.3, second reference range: 12.7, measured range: 11.8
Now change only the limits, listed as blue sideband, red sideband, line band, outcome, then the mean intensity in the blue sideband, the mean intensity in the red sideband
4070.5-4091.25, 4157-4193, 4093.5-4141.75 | 3.0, 12.2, 13.3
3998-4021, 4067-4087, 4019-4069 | -4.2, 12.1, 12.5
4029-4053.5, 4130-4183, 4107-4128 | 1.8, 13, 13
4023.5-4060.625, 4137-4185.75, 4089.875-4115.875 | 3.6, 13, 13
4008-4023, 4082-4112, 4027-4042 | -1.7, 12.4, 11.7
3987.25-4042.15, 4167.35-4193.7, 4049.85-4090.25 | 0.6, 12.8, 13.2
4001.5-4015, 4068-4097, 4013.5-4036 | -1.0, 12.2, 12.2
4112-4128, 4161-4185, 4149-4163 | 0.0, 11.8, 13.2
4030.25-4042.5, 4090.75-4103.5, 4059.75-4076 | -1.5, 13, 11.3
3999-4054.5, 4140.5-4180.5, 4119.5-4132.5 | 0.0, 12.9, 12.7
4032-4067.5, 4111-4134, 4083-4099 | 0.8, 13.1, 11.9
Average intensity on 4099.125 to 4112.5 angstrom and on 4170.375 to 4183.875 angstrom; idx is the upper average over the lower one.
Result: 1.1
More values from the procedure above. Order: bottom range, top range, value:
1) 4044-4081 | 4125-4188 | 1.01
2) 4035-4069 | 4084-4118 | 0.85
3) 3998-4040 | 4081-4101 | 0.92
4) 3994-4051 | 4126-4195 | 1.02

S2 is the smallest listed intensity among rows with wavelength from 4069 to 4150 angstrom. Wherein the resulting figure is 8.27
